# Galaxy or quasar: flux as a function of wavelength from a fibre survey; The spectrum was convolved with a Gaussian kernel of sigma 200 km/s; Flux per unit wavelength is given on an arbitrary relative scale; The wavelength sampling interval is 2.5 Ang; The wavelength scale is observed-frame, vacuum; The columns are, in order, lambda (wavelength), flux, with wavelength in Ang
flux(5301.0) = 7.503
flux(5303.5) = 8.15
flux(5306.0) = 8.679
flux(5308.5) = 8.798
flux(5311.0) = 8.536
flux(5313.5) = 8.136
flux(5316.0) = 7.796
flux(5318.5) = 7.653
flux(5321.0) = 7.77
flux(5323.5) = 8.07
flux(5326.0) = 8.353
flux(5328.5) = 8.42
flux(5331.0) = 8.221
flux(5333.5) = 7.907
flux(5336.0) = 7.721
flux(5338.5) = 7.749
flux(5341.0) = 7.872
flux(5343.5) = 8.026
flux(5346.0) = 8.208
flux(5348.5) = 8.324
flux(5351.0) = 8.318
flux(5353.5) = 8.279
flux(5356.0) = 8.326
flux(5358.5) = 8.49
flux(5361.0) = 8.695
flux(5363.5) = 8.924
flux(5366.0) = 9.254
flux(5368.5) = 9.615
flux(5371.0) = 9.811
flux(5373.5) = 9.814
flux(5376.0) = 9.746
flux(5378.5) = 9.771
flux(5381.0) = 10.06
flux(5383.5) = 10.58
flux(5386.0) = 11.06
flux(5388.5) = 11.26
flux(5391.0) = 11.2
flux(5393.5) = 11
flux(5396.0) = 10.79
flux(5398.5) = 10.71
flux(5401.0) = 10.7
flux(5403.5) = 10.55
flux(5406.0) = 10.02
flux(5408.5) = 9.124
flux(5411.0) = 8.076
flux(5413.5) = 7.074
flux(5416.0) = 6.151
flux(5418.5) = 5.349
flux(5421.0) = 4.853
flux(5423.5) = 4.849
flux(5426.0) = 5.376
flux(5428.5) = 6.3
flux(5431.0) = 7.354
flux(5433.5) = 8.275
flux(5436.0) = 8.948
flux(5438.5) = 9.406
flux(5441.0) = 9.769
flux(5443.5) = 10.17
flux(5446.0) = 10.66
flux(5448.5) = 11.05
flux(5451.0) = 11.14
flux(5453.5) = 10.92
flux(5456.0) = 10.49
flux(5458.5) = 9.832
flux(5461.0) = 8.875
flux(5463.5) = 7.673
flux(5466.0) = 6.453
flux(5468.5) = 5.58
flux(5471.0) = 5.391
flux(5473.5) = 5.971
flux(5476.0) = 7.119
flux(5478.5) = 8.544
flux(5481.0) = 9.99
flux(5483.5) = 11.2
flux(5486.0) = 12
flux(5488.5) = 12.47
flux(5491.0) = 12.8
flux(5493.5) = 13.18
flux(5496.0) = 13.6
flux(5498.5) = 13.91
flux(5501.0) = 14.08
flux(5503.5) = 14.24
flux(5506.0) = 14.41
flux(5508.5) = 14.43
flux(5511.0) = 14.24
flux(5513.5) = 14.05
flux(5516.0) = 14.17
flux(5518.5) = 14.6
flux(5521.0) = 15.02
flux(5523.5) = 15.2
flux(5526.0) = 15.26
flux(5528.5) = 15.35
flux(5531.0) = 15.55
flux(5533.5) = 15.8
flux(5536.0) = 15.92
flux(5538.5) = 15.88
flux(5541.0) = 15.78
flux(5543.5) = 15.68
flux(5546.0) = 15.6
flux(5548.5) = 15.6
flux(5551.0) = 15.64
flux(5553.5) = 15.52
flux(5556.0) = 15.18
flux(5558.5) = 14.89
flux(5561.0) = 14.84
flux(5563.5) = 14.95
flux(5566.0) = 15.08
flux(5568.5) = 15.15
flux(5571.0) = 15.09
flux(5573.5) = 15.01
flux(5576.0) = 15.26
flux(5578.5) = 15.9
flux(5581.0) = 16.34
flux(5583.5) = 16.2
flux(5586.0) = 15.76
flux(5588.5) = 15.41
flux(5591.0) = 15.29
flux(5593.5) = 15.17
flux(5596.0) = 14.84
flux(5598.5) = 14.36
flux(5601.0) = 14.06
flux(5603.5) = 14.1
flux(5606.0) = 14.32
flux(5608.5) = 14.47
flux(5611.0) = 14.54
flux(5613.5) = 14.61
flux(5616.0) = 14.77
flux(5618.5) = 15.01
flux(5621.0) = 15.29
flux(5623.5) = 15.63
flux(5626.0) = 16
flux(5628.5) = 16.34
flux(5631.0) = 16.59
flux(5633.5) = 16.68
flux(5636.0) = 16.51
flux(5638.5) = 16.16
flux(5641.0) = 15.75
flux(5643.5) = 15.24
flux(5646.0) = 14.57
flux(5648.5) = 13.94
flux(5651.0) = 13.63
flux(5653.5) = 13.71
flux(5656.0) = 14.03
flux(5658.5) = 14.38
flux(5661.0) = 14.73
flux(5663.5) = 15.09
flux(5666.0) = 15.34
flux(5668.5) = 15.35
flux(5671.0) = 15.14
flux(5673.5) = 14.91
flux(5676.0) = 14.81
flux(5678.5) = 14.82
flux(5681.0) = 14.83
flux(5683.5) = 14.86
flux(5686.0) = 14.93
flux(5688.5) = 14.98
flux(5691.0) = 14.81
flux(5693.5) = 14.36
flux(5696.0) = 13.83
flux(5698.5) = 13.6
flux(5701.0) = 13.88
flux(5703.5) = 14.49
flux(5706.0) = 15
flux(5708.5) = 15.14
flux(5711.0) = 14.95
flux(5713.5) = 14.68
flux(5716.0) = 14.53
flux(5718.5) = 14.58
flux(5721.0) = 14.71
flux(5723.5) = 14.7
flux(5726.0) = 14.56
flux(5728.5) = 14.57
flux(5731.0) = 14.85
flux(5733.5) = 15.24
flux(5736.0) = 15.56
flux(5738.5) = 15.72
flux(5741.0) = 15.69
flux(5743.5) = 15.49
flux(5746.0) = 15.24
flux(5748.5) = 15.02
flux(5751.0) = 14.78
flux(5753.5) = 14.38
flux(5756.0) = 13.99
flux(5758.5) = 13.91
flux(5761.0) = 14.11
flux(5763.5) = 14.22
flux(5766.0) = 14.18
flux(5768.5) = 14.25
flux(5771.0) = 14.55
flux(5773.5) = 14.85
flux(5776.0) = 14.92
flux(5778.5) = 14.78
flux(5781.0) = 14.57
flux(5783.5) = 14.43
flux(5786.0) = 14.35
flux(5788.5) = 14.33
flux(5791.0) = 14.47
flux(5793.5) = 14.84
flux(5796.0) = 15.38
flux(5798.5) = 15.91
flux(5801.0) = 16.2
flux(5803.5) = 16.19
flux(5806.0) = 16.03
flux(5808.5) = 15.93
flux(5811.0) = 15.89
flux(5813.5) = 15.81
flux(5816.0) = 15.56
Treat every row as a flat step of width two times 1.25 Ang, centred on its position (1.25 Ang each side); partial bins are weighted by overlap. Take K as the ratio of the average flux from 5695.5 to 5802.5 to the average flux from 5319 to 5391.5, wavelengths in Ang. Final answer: 1.7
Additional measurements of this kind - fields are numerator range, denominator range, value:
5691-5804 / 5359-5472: 1.65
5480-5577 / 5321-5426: 1.66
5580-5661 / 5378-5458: 1.65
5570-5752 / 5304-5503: 1.65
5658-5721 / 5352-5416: 1.53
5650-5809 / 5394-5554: 1.33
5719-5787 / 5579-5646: 0.96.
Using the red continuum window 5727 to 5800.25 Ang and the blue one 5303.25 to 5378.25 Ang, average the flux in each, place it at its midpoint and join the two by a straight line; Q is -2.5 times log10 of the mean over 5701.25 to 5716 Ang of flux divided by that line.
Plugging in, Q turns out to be -0.060 mag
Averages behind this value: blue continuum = 8.48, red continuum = 14.8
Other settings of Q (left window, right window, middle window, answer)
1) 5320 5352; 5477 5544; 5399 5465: 0.30 mag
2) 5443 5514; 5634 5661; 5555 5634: -0.12 mag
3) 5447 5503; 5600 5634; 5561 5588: -0.13 mag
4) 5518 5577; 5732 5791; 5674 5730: 0.02 mag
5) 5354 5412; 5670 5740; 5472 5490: 0.19 mag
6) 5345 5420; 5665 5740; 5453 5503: 0.10 mag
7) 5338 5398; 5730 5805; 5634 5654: -0.14 mag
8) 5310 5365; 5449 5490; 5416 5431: 0.49 mag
